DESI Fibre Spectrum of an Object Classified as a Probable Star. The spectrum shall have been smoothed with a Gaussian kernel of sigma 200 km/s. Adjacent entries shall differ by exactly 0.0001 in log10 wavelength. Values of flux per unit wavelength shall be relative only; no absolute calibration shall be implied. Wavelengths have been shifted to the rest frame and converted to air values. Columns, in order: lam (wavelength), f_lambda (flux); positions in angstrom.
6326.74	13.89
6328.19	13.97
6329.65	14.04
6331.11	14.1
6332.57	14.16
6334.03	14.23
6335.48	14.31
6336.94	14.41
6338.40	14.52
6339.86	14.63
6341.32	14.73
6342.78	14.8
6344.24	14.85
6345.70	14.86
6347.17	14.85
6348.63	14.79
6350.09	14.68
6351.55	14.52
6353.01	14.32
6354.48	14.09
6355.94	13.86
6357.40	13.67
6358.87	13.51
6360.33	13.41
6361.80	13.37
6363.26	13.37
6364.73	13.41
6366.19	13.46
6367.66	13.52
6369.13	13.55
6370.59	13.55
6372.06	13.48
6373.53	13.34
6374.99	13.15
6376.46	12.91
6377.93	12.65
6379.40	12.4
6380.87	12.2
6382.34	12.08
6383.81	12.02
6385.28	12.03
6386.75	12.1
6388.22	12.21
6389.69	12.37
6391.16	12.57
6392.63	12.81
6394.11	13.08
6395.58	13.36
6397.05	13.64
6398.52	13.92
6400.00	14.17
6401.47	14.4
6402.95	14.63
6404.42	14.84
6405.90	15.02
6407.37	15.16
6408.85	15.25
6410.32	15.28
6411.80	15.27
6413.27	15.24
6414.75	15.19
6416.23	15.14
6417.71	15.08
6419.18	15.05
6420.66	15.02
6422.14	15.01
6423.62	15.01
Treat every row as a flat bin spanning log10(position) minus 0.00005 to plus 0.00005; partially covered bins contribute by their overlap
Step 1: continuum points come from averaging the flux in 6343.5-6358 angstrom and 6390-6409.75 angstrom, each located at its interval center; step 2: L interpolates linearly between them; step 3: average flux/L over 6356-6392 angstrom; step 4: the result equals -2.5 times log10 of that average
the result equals 0.105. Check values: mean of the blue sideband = 14.5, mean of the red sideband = 14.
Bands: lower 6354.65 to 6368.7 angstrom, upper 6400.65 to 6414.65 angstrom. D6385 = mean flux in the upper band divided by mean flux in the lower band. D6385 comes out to 1.11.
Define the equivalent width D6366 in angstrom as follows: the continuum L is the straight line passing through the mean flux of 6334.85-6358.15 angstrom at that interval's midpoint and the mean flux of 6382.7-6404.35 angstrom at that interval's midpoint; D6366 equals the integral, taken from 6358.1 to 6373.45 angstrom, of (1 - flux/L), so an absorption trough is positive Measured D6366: 0.5 angstrom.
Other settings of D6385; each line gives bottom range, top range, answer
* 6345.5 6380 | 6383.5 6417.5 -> 1.02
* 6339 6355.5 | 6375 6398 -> 0.86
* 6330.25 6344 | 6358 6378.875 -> 0.92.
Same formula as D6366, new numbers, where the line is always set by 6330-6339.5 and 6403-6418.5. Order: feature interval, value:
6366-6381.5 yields 1.70 angstrom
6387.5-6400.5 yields 1.60 angstrom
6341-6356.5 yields -0.14 angstrom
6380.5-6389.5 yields 1.65 angstrom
